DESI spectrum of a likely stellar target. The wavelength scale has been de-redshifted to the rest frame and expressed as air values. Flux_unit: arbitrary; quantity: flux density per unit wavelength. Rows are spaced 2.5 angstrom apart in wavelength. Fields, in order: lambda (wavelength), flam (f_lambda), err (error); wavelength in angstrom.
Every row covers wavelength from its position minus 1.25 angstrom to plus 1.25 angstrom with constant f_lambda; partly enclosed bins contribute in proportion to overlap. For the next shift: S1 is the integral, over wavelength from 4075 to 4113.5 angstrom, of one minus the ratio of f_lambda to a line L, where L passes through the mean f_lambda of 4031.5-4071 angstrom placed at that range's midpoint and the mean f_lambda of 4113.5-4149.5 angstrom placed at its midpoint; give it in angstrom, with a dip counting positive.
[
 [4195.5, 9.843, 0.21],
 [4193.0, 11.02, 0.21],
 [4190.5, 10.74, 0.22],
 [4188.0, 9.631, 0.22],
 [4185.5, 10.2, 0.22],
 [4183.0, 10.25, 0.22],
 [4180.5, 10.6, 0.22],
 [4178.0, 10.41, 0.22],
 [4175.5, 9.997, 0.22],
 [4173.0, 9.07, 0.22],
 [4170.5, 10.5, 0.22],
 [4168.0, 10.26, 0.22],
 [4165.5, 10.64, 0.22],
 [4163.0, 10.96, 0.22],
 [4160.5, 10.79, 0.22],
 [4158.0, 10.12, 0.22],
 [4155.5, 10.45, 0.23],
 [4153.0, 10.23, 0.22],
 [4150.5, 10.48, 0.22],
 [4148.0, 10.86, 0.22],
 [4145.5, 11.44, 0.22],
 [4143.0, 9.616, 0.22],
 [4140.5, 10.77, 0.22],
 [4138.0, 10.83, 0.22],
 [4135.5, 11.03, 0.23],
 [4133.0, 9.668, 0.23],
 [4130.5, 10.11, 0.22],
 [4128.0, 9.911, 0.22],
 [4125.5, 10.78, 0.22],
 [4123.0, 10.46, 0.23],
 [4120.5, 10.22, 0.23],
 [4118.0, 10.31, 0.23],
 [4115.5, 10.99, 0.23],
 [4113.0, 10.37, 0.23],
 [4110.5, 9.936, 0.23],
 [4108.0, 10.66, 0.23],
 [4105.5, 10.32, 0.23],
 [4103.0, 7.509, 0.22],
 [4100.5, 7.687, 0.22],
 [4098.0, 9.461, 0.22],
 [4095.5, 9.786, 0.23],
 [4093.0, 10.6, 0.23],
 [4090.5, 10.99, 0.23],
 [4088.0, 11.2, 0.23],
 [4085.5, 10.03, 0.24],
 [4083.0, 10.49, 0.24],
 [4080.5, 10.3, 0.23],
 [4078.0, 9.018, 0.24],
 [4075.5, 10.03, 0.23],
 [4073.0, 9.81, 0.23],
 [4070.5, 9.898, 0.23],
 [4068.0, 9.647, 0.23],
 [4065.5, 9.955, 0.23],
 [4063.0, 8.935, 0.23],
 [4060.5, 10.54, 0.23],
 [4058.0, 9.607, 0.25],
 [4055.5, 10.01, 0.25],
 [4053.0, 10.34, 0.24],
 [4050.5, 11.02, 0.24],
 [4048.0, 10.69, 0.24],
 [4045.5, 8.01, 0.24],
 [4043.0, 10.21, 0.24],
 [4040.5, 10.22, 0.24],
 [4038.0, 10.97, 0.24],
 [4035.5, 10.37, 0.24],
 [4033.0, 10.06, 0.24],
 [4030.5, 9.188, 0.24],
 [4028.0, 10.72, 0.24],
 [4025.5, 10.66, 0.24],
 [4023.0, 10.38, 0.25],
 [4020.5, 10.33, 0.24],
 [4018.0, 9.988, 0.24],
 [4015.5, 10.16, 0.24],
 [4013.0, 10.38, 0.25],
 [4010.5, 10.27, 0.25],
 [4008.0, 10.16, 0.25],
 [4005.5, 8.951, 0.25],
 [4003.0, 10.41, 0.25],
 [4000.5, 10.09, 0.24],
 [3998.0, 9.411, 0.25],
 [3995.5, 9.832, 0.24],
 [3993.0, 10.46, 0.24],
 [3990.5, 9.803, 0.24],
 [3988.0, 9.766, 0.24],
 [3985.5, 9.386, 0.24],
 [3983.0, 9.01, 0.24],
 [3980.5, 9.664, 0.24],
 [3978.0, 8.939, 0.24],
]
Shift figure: 1.5 angstrom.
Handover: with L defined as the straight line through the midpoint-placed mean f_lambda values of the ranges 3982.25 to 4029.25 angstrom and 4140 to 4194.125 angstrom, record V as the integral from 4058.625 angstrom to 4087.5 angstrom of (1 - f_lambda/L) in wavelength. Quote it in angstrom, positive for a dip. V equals 0.8 angstrom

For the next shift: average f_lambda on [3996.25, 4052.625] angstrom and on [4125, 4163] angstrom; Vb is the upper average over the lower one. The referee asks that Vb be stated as 1.04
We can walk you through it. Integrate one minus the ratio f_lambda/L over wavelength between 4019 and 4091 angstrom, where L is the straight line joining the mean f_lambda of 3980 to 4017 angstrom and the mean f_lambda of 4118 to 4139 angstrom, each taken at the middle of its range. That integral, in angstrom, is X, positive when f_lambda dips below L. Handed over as -0.3 angstrom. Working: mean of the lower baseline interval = 9.85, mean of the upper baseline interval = 10.4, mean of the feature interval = 10.1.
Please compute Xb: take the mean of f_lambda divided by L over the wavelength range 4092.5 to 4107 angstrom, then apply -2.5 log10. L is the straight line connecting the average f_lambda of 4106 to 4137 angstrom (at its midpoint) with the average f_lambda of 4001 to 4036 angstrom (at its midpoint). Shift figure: 0.13 mag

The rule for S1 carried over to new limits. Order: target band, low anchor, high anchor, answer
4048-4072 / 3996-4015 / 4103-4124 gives 0.2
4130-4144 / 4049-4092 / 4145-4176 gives 0.0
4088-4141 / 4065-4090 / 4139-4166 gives 1.0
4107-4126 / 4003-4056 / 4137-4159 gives 0.0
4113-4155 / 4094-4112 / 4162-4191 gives -3.2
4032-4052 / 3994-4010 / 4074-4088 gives -0.5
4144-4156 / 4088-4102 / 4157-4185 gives -0.6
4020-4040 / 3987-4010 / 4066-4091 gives -0.7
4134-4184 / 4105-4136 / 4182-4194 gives -0.5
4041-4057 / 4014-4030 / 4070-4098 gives 0.3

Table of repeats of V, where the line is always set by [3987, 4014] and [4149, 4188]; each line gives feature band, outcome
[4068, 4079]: 0.45 angstrom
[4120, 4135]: -0.01 angstrom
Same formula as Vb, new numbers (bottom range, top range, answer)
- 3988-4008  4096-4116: 0.97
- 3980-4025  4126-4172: 1.06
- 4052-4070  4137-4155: 1.07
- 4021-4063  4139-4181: 1.03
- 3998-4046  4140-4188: 1.03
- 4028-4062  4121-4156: 1.04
